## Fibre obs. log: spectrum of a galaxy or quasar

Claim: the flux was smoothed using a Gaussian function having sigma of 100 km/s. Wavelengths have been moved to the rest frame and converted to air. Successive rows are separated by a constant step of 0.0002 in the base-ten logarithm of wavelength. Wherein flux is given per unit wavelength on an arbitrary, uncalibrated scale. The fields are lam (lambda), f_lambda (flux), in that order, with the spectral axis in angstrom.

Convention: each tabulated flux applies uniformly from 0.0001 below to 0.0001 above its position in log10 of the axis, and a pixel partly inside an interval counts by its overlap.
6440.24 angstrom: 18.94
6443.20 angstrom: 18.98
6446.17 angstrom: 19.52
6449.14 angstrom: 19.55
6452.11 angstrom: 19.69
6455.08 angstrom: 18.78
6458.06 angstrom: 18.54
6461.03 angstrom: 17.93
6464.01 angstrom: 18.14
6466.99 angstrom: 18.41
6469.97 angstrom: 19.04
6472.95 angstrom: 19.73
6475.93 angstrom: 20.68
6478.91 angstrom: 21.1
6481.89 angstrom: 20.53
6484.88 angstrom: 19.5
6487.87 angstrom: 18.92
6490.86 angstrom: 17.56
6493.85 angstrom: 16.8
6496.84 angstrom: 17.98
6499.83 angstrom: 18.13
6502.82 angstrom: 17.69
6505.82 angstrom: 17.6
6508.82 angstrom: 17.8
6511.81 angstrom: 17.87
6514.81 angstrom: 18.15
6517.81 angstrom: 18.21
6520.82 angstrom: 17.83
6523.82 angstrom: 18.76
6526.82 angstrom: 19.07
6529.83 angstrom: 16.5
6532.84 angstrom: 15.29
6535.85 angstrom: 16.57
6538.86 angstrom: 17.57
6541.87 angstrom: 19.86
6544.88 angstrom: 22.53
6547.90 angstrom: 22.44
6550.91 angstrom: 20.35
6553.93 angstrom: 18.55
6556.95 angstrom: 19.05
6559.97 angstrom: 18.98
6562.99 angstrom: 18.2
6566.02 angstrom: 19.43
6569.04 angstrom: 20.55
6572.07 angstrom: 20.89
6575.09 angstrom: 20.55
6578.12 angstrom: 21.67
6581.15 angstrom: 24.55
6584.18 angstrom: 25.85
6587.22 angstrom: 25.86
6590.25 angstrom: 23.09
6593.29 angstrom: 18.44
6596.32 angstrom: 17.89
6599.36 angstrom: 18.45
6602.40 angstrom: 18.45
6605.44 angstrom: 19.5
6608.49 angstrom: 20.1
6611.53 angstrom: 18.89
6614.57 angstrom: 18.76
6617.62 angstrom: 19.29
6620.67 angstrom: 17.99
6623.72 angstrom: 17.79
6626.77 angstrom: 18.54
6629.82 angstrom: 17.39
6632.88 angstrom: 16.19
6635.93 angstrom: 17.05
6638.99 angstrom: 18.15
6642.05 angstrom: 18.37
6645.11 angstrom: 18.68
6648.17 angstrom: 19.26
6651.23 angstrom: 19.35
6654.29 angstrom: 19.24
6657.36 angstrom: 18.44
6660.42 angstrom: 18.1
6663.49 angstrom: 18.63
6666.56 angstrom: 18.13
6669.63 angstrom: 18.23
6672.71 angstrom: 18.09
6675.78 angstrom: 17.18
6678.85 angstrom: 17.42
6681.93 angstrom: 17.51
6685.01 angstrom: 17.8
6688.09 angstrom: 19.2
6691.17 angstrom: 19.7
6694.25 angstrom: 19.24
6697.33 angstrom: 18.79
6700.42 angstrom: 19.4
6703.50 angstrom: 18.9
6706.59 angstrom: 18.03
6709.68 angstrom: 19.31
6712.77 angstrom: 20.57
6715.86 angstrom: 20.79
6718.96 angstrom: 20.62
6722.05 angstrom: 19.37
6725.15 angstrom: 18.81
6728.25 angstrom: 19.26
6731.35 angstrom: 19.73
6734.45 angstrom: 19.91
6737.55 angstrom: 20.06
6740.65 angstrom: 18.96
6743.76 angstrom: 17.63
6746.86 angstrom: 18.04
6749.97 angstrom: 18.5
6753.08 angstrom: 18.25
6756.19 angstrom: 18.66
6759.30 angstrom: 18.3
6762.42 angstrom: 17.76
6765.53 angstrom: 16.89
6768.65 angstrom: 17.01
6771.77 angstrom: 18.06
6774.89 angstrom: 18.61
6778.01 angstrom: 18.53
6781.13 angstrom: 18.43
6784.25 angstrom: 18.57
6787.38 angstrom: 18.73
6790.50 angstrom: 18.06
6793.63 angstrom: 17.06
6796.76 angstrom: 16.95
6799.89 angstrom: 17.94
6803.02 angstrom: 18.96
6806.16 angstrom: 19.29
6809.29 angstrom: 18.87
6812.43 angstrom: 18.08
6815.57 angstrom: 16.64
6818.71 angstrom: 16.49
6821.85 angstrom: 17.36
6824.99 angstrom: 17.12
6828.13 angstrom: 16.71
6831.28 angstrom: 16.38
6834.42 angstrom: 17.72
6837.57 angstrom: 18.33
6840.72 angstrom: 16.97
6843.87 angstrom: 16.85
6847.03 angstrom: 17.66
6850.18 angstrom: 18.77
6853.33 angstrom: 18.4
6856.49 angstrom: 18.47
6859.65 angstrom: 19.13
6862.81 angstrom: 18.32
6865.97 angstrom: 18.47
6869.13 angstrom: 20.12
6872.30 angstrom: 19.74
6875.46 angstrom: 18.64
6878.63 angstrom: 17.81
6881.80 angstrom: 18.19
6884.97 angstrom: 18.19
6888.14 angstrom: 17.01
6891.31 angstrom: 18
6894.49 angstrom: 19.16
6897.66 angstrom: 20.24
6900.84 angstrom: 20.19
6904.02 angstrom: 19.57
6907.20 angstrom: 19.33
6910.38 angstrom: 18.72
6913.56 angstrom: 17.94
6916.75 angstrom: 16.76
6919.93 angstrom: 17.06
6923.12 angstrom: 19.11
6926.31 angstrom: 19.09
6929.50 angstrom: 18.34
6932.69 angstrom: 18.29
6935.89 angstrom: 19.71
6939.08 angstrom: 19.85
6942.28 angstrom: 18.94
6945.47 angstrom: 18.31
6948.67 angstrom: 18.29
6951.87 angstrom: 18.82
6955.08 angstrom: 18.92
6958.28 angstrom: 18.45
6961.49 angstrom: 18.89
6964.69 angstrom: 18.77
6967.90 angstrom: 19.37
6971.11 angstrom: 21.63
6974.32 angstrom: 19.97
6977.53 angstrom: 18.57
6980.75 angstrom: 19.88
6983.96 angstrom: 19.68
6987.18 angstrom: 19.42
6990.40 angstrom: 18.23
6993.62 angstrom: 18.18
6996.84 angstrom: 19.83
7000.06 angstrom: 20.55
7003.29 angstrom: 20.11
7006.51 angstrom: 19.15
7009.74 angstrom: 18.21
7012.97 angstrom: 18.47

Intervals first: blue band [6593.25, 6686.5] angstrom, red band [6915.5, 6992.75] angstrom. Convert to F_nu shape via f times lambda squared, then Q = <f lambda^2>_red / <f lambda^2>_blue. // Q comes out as 1.14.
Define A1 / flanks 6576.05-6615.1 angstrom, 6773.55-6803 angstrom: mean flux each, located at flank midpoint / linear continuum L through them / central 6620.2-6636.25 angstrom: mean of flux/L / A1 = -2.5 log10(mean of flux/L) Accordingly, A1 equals 0.17 mag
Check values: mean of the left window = 20.9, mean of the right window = 18.1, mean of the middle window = 17.5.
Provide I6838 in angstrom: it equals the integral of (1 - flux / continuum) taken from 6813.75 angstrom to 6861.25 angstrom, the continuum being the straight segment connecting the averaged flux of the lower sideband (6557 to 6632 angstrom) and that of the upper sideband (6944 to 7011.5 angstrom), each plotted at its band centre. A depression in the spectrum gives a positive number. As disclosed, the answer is 4.8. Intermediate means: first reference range 20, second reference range 19.2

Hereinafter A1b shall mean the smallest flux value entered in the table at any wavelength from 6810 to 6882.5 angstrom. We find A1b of 16.38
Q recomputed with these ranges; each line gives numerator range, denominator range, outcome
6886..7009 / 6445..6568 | 1.16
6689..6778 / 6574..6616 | 0.94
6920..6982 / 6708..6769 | 1.07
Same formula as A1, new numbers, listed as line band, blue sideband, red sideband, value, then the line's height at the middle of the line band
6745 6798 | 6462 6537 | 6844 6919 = 0.03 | 18.5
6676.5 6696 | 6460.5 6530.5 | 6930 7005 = 0.02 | 18.8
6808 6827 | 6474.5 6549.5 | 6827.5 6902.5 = 0.06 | 18.4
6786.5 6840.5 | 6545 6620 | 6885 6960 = 0.09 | 19.2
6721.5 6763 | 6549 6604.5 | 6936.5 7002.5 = 0.07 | 20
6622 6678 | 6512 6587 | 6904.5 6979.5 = 0.08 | 19.5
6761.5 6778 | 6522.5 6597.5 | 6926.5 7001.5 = 0.11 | 19.6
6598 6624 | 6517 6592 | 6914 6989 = 0.06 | 19.9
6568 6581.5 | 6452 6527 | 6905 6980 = -0.15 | 18.7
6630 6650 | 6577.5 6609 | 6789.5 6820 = 0.15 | 20.5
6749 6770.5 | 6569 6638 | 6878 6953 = 0.08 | 19.2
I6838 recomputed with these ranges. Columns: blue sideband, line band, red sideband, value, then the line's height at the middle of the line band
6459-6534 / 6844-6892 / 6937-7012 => 1.54 angstrom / 19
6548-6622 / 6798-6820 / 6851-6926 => 1.19 angstrom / 19.1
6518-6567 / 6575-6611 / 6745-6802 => -4.90 angstrom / 18.6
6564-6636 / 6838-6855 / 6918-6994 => 1.33 angstrom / 19.3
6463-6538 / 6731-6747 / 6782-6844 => -1.13 angstrom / 17.8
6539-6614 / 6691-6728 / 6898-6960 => 0.75 angstrom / 19.8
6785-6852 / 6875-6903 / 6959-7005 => -0.25 angstrom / 18.5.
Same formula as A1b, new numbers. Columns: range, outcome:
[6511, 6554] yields 15.29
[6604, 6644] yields 16.19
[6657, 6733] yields 17.18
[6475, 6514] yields 16.8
